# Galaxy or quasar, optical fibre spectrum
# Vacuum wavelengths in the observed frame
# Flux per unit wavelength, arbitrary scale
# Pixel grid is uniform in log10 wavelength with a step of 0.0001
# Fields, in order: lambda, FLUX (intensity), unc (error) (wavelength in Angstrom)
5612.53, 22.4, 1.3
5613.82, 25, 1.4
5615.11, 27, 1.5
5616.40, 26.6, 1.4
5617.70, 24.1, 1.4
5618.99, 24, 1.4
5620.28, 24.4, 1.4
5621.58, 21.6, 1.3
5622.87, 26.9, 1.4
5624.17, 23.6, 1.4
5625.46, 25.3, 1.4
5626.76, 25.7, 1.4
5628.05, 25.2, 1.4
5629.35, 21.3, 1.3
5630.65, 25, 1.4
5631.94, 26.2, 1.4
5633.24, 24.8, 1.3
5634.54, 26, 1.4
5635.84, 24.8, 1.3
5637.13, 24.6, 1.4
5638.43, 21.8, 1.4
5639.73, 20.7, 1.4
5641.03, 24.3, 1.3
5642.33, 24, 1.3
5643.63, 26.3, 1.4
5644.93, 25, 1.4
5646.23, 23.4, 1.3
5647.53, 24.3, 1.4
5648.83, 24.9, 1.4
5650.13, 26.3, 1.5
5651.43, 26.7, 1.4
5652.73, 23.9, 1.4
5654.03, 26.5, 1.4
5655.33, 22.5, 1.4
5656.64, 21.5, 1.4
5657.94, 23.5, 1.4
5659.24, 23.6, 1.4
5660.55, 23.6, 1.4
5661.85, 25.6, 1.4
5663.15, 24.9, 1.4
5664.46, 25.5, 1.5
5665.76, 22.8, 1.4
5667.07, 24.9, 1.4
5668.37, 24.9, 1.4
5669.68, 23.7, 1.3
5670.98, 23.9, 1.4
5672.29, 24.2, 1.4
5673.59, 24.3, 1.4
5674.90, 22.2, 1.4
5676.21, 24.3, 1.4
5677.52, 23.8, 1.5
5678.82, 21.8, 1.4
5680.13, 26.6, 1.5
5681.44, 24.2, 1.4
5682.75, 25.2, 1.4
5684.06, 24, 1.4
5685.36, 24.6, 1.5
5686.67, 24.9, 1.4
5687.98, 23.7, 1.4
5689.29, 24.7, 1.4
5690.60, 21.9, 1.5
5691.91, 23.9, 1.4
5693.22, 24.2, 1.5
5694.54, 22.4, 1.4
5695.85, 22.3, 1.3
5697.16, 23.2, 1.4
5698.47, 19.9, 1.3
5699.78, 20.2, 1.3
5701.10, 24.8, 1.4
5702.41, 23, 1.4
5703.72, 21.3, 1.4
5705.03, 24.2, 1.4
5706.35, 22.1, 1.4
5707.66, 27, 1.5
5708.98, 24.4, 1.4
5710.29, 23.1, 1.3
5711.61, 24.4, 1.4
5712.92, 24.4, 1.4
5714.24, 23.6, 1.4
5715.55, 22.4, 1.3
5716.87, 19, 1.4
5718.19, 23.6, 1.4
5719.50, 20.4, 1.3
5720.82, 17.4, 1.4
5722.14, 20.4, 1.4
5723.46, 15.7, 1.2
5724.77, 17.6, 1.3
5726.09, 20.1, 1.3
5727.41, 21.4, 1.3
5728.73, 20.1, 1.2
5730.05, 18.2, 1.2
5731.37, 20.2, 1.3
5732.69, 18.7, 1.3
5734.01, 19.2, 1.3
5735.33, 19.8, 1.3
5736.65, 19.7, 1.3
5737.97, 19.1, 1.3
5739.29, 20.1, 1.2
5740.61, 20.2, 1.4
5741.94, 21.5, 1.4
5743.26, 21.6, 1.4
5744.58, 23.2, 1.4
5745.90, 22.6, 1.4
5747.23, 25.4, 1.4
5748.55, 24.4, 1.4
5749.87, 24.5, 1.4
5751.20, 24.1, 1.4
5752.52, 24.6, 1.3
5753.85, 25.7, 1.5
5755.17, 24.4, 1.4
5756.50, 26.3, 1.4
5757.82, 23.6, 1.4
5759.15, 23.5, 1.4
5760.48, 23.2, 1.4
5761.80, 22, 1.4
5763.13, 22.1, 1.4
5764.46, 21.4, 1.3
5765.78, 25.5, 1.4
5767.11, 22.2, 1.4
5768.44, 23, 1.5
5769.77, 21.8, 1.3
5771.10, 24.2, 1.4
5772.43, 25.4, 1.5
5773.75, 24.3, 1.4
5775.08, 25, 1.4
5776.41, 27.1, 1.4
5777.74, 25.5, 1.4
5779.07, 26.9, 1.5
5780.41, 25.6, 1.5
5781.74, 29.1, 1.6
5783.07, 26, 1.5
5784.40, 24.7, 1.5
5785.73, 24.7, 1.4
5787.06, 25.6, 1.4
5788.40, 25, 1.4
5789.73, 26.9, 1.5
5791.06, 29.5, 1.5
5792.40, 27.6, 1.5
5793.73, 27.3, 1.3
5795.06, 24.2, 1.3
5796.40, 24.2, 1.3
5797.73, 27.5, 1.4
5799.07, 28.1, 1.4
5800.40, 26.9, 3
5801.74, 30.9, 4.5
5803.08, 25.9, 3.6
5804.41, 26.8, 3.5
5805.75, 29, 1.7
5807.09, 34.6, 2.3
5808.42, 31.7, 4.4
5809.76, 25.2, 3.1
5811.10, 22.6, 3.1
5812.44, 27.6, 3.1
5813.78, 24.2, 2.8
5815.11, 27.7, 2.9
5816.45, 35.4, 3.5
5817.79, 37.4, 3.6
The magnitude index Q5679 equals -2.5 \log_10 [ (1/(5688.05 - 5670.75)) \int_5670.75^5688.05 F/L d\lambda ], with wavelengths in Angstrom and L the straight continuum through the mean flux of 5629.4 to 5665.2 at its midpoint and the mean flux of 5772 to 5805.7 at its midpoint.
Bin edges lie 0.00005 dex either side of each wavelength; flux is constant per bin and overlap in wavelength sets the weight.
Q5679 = 0.032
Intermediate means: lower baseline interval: 24.4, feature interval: 24.1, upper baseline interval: 26.5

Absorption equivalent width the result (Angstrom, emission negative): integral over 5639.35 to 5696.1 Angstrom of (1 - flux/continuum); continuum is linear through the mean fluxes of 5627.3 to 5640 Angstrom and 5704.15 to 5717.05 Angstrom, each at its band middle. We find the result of -0.5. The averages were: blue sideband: 24.2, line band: 24.1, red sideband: 23.6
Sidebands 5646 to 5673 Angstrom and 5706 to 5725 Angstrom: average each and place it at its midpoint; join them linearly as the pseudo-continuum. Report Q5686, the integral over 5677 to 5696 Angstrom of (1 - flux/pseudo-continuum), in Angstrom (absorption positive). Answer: -0.7 Angstrom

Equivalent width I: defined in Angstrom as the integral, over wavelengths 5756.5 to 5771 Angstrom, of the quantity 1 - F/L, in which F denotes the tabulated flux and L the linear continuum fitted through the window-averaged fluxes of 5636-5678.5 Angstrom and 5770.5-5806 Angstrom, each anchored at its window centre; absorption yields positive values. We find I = 1.64 Angstrom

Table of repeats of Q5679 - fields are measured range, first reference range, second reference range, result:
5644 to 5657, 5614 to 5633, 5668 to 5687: -0.01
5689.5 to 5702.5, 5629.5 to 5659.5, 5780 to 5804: 0.11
